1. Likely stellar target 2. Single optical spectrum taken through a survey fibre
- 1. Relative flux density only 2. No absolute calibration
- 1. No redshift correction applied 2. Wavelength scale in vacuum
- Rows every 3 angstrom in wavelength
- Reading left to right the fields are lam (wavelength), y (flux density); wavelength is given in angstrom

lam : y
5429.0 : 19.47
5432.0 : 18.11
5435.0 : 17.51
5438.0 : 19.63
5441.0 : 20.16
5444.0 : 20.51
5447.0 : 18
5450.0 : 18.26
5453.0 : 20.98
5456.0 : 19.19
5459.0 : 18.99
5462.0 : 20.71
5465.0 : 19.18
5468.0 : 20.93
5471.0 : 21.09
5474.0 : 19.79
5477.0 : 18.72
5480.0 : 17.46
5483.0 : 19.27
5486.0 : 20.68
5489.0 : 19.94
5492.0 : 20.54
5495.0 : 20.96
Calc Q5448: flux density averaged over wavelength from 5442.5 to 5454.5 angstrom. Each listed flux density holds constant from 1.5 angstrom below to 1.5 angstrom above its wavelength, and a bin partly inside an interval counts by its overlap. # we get 19.4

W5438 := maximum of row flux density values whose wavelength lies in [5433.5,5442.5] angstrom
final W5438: 20.16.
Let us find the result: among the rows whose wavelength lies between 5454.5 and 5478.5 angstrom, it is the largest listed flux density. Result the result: 21.09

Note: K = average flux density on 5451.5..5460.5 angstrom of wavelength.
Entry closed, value 19.7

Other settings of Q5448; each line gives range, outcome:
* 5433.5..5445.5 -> 19.5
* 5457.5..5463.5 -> 19.8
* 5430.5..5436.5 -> 17.8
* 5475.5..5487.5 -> 19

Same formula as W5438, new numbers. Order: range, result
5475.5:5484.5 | 19.27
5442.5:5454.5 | 20.98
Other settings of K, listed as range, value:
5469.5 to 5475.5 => 20.4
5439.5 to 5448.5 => 19.6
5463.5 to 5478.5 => 19.9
